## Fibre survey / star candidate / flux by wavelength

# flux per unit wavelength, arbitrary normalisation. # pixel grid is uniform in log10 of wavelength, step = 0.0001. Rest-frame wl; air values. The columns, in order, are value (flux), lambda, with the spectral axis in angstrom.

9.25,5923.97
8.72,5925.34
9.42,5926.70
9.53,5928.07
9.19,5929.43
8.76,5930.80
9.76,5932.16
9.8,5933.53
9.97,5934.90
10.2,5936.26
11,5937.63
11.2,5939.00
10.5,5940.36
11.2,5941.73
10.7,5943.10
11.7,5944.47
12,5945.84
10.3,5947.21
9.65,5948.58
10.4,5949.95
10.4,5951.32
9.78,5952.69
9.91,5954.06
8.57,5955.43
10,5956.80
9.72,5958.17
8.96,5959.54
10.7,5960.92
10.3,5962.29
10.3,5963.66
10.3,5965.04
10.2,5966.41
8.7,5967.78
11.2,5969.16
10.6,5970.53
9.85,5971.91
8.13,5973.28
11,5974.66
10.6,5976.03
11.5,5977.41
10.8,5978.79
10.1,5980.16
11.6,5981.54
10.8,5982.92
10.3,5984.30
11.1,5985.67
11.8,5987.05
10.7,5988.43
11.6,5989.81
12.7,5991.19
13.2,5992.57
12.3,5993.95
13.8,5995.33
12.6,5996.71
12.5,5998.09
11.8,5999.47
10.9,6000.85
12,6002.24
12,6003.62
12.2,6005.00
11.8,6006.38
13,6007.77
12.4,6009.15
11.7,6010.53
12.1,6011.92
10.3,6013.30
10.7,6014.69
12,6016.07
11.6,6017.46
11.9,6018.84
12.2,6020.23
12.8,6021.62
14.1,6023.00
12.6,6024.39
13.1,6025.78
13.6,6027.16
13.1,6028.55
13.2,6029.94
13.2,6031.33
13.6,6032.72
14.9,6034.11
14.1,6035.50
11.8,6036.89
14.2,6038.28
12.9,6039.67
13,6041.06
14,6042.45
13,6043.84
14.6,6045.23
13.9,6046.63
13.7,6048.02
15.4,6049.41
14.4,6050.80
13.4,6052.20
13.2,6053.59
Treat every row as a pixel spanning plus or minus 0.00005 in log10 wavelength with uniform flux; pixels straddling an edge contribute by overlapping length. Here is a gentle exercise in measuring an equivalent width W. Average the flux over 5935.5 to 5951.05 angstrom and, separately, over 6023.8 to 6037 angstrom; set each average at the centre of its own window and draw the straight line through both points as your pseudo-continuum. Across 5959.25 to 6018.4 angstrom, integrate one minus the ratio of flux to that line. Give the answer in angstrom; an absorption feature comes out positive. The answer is 4.4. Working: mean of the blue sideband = 10.8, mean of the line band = 11.2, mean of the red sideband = 13.4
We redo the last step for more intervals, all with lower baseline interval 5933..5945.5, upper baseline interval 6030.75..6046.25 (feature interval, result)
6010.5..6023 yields 1.1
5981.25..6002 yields 0.7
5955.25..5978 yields 2.9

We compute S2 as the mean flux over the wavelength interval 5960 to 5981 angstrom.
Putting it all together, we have 10.3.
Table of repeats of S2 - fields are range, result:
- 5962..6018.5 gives 11.3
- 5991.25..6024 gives 12.2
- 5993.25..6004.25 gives 12.2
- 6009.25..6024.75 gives 12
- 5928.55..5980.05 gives 10.2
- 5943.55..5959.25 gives 10.2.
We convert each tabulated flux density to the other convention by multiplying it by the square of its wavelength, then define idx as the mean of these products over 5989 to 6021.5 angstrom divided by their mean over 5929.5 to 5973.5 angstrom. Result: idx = 1.21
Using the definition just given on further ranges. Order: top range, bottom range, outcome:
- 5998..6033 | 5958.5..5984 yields 1.21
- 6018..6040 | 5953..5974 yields 1.37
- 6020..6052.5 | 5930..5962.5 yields 1.37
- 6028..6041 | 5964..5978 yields 1.34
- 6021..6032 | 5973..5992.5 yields 1.21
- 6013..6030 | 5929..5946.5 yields 1.22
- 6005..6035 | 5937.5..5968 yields 1.25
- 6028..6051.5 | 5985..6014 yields 1.16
